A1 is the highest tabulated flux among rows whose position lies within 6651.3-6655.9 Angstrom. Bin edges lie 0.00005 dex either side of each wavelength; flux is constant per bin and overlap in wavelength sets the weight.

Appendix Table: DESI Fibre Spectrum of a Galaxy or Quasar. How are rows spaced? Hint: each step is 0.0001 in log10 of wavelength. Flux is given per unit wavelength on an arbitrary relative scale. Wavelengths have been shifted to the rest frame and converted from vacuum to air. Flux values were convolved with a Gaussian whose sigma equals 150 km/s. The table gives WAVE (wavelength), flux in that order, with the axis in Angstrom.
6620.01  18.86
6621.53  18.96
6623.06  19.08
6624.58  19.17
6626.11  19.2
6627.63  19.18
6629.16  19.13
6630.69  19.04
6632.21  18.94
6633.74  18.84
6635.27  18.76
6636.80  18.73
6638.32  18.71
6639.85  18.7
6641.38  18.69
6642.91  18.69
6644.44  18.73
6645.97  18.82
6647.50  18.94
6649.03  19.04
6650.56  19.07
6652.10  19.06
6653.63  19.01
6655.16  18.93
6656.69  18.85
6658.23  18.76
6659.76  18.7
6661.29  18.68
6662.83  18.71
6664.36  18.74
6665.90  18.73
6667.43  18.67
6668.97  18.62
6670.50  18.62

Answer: 19.06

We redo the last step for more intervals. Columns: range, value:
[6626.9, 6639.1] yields 19.18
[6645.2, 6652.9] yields 19.07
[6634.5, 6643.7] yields 18.76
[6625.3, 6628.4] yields 19.2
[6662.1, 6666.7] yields 18.74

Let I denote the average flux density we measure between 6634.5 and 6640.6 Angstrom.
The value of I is 18.7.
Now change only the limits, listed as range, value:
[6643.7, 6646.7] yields 18.8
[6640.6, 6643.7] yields 18.7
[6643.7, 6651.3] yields 18.9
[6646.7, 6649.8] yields 19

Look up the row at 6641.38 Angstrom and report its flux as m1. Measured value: 18.69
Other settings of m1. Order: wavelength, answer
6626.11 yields 19.2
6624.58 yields 19.17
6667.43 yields 18.67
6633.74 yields 18.84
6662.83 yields 18.71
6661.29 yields 18.68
